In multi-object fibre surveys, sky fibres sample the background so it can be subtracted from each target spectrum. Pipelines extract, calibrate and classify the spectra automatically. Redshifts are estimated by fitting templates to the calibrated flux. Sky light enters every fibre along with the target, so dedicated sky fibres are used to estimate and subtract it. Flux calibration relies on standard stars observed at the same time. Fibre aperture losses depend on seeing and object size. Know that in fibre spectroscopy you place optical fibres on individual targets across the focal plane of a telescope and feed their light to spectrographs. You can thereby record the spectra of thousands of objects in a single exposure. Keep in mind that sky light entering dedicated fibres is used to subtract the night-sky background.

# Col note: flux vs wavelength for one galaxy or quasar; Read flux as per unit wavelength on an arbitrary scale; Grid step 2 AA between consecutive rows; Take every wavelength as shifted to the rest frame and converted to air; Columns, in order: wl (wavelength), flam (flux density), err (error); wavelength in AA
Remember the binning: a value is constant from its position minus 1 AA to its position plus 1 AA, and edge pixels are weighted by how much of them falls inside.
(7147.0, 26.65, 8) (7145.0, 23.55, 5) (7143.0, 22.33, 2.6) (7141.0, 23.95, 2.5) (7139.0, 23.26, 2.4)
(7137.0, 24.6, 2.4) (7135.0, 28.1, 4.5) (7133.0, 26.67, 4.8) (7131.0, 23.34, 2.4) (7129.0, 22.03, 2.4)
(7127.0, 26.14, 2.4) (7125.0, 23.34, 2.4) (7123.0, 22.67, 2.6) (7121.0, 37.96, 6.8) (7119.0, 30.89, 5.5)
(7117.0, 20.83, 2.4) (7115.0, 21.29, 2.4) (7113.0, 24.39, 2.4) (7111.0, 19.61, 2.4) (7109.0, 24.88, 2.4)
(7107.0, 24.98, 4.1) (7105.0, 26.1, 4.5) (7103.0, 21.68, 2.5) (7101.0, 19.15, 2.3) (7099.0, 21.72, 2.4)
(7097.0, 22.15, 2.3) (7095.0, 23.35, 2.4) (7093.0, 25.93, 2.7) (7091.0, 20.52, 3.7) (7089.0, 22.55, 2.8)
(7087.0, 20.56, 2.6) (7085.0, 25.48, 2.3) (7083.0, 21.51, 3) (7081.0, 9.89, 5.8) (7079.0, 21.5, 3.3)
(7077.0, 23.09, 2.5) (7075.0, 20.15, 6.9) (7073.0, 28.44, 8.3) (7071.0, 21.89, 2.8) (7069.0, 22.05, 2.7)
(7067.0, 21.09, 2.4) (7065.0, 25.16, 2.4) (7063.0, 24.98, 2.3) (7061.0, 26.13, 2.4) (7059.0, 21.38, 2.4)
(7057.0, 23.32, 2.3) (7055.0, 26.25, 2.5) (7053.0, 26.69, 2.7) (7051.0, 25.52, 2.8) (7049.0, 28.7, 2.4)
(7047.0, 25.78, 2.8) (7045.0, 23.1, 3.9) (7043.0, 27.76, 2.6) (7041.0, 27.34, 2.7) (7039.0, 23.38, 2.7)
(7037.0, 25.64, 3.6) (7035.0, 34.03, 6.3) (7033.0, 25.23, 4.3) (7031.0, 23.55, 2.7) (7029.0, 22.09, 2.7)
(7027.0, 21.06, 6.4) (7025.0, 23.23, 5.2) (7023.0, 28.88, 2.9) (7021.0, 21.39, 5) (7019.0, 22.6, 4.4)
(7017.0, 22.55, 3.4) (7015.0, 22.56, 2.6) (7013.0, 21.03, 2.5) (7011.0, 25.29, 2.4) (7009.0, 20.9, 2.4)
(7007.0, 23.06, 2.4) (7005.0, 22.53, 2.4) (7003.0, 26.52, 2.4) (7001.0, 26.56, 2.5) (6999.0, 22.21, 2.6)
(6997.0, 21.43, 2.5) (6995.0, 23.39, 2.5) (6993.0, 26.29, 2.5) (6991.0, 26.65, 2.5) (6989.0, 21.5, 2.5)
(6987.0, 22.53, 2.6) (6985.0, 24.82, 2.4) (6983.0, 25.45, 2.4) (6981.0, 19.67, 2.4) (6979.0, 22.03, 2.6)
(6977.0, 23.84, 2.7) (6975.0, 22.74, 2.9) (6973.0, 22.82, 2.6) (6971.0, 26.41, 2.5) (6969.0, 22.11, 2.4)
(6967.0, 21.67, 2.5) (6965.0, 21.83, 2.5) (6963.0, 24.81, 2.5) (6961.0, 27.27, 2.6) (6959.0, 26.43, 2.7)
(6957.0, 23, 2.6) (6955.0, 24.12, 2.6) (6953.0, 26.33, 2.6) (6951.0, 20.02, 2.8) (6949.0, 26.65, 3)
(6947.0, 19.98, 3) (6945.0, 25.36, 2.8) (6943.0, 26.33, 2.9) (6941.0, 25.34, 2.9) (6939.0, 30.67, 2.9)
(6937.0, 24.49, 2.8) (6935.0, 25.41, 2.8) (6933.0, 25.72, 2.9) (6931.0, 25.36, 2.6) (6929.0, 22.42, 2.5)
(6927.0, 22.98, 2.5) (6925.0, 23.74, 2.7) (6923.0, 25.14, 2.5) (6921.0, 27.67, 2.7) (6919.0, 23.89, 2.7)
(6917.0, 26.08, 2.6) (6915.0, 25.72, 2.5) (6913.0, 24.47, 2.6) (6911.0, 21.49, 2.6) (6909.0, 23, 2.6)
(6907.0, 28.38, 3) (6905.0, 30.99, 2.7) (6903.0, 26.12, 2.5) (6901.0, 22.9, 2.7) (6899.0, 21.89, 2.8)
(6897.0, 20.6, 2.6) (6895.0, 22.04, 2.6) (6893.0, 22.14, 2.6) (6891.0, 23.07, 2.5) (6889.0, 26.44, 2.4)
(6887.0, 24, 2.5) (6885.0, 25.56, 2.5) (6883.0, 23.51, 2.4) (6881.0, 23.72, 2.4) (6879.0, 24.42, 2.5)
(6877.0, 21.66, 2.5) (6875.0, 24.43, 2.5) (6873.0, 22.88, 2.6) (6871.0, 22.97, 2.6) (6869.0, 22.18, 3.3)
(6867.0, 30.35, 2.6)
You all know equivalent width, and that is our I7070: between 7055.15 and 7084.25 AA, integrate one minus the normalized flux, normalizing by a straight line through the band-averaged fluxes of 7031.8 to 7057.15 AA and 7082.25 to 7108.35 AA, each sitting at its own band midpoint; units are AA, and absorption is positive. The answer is 2.8 AA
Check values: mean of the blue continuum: 26.4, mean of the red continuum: 22.8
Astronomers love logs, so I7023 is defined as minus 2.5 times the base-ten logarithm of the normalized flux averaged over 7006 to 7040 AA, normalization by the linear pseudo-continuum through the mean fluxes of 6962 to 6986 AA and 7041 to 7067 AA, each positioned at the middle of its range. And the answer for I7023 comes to 0.026 mag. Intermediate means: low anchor 23.2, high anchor 25.3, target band 23.9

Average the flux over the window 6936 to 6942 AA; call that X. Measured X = 26.8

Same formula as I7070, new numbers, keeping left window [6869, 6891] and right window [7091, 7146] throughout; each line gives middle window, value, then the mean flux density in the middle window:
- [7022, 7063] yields -2.3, 25.4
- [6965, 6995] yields 0.7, 23.4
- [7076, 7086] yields 1.6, 20.3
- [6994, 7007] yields 0.2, 23.7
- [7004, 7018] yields 0.9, 22.6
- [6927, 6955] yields -1.1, 24.8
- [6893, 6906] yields 0.0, 23.9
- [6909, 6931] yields -0.4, 24.3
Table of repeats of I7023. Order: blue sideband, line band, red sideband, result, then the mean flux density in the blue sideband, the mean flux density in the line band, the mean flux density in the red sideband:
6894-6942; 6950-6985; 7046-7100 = 0.033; 24.9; 23.6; 23.2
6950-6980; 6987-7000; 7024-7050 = 0.040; 23.7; 23.5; 25.5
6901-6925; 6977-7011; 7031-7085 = 0.057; 25.5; 23.5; 24.2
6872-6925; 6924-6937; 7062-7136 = -0.006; 24.3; 24.3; 23.4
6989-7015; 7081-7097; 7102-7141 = 0.119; 23.7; 22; 24.9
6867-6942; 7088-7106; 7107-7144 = 0.100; 24.5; 22.6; 24.8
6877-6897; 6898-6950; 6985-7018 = -0.068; 23.6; 25.1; 23.5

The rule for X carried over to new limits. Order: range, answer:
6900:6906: 26.7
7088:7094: 23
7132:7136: 27.4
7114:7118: 21.1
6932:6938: 25.2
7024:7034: 23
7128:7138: 24.9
